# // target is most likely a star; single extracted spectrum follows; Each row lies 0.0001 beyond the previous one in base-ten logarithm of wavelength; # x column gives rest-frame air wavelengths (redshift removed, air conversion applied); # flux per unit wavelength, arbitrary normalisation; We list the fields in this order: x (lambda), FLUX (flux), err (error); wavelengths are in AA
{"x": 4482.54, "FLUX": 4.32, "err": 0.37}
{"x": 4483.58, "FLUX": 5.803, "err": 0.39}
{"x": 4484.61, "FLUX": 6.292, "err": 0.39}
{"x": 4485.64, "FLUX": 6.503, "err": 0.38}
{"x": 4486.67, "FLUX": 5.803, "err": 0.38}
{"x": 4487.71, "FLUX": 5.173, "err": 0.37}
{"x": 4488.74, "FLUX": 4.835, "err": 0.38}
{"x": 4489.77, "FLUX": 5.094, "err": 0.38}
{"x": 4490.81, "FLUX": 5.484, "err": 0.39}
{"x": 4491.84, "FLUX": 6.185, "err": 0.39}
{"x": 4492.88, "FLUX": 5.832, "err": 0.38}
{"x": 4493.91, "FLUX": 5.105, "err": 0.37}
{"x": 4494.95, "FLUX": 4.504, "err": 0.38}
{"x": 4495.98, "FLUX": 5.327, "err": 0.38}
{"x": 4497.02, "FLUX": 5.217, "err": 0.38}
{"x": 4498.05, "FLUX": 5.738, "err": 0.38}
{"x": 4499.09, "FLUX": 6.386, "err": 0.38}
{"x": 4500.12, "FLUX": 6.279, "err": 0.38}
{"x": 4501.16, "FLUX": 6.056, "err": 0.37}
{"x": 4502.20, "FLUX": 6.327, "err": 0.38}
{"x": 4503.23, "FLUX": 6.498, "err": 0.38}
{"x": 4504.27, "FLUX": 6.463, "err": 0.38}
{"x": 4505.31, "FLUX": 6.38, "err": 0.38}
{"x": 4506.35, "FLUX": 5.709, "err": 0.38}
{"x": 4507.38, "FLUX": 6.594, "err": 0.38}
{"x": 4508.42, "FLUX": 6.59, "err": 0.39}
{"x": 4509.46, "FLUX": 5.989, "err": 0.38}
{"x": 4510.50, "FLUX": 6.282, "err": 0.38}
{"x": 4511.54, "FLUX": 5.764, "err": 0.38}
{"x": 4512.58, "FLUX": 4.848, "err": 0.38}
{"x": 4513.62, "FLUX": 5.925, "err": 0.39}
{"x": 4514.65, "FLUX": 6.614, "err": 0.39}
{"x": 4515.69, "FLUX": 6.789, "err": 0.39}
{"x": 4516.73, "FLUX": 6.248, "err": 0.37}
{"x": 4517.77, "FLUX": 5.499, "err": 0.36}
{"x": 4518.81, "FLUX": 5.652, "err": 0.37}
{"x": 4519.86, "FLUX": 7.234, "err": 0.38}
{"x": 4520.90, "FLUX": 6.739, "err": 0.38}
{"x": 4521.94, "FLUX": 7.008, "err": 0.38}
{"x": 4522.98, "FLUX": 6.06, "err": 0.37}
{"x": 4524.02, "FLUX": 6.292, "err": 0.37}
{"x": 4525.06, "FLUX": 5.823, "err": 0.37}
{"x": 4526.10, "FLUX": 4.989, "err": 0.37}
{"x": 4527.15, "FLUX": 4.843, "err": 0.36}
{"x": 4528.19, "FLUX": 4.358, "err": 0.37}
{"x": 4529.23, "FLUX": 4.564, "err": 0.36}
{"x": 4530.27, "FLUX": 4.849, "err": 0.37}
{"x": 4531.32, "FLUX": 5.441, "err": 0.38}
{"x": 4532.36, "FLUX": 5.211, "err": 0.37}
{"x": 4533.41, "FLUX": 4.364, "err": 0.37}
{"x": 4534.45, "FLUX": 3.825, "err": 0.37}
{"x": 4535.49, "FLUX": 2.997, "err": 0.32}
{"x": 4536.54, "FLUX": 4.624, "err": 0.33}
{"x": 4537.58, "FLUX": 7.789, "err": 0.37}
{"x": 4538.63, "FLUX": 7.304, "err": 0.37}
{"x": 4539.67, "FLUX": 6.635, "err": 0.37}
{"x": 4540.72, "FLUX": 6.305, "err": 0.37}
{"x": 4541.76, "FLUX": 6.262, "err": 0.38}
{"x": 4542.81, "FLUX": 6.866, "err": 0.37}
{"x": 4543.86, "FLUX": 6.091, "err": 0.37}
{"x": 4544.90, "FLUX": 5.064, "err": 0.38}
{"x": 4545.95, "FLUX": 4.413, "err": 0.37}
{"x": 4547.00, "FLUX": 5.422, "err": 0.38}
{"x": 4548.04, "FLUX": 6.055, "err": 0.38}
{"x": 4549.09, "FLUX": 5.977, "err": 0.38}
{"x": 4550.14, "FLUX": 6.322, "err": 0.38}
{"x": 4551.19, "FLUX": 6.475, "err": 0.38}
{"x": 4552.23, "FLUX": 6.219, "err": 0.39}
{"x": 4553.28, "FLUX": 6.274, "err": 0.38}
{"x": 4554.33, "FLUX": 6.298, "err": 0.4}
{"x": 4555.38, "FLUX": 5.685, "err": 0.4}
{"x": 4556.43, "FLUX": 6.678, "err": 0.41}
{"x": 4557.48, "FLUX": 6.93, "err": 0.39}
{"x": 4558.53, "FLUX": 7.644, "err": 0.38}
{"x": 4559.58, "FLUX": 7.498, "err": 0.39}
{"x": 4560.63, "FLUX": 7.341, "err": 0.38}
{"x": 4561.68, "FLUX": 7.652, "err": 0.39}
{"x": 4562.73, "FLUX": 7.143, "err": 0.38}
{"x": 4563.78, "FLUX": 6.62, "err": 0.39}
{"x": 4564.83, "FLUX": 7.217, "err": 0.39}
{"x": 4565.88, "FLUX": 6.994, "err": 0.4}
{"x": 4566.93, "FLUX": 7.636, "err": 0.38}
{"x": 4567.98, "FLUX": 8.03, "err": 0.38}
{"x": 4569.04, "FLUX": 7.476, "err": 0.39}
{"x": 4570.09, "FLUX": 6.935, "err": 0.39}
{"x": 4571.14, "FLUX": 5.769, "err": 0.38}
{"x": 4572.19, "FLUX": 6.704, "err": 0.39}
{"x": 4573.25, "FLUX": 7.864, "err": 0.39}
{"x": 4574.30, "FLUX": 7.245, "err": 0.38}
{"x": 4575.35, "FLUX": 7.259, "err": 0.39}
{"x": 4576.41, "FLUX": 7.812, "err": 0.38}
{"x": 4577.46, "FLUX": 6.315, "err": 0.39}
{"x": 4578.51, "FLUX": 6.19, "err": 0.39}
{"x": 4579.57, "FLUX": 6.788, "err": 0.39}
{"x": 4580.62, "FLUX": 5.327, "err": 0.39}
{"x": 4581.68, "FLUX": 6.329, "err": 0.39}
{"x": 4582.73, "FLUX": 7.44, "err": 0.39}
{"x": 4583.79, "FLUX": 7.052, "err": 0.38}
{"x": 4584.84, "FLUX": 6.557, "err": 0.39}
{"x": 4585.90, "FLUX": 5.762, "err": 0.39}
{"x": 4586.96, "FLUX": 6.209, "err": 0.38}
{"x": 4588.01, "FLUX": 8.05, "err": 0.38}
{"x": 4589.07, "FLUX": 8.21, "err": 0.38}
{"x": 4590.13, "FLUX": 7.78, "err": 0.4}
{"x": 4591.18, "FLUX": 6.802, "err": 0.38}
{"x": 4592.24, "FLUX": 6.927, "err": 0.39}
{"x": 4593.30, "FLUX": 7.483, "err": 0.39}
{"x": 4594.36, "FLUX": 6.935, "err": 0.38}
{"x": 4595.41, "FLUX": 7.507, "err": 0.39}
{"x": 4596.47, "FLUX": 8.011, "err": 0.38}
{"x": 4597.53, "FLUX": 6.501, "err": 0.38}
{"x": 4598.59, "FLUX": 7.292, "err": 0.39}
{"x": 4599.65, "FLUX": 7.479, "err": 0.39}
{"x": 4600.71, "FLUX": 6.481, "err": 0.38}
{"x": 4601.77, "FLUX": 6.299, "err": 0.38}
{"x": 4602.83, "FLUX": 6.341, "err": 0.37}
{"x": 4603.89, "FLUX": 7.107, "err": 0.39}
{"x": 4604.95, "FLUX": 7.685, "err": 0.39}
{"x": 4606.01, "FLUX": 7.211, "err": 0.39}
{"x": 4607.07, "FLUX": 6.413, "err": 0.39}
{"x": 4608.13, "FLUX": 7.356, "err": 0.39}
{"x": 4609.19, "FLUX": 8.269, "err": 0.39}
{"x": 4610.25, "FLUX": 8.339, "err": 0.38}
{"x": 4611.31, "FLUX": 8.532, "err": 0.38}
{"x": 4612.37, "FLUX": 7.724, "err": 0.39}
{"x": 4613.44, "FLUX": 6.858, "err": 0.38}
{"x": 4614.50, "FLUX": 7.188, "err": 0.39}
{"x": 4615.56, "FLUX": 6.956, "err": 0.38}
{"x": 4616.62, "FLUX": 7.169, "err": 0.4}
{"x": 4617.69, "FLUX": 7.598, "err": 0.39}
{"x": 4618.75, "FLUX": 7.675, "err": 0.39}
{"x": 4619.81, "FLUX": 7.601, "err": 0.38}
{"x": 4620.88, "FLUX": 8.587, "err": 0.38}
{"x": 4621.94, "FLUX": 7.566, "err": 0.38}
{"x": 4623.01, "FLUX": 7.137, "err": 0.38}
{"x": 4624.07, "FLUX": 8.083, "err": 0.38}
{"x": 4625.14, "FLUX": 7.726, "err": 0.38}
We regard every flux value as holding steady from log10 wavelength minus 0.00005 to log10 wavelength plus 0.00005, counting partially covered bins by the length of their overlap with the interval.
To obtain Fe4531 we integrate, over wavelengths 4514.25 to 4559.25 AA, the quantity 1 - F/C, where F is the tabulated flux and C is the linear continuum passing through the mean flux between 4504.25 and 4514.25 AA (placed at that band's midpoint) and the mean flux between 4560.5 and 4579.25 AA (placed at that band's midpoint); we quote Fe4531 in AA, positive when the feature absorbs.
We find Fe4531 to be 4.4 AA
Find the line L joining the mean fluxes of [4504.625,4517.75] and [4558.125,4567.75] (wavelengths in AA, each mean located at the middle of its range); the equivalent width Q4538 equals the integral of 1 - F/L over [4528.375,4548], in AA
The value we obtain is 3.8 AA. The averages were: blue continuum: 6.13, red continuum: 7.33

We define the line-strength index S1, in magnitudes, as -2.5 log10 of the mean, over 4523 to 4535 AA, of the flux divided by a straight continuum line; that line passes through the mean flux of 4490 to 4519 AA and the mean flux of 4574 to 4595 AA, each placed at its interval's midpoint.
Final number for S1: 0.24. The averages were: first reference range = 5.93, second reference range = 6.92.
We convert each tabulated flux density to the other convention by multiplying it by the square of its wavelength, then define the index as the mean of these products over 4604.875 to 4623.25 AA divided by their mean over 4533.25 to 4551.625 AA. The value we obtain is 1.36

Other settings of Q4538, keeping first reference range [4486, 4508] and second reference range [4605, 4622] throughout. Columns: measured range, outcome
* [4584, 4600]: 0.2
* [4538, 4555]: 1.0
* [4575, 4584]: 0.4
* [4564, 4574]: -0.4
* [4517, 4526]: -0.1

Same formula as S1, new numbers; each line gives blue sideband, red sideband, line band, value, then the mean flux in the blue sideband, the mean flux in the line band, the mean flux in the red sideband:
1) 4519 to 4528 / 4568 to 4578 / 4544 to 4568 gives 0.030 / 6.04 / 6.56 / 7.09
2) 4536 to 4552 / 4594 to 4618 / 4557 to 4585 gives -0.069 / 6.11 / 7.04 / 7.27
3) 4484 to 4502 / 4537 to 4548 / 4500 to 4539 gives 0.025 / 5.65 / 5.8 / 6.2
